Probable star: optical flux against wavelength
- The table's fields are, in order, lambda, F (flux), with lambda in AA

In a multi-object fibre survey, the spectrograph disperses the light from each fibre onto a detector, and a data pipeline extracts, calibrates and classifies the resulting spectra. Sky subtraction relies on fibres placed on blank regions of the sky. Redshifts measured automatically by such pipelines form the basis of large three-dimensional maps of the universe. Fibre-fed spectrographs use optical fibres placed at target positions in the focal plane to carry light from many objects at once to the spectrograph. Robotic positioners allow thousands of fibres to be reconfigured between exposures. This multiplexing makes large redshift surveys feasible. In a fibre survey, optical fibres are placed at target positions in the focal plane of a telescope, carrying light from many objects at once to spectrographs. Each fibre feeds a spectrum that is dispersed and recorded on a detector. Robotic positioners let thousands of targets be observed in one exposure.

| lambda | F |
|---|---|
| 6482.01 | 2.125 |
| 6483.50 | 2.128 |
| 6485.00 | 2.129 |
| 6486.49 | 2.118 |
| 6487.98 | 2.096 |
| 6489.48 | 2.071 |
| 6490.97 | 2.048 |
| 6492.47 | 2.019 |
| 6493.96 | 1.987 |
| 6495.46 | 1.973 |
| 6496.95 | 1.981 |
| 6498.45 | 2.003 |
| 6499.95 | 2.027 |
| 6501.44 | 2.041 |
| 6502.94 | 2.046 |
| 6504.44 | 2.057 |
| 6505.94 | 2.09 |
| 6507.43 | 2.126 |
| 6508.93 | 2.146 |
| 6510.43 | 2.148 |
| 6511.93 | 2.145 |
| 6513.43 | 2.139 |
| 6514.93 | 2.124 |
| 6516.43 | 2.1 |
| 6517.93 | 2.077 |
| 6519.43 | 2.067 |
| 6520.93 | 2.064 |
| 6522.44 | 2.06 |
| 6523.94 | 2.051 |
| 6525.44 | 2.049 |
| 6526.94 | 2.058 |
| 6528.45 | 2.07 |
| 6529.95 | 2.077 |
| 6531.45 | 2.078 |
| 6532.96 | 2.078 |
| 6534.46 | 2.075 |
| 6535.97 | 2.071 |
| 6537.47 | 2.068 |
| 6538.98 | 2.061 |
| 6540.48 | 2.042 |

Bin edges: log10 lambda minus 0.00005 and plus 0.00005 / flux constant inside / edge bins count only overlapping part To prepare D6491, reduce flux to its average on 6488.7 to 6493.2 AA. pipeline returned 2.04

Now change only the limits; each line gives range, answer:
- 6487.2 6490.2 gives 2.08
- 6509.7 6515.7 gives 2.14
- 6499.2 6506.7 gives 2.05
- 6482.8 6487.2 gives 2.12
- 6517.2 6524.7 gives 2.06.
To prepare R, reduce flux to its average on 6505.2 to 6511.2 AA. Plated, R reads 2.13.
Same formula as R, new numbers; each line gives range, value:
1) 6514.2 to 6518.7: 2.1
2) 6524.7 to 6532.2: 2.07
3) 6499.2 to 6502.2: 2.04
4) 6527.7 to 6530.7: 2.08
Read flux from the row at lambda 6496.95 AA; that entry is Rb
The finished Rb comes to 1.981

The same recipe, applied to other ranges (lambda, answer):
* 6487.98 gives 2.096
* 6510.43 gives 2.148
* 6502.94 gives 2.046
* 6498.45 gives 2.003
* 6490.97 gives 2.048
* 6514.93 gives 2.124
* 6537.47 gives 2.068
